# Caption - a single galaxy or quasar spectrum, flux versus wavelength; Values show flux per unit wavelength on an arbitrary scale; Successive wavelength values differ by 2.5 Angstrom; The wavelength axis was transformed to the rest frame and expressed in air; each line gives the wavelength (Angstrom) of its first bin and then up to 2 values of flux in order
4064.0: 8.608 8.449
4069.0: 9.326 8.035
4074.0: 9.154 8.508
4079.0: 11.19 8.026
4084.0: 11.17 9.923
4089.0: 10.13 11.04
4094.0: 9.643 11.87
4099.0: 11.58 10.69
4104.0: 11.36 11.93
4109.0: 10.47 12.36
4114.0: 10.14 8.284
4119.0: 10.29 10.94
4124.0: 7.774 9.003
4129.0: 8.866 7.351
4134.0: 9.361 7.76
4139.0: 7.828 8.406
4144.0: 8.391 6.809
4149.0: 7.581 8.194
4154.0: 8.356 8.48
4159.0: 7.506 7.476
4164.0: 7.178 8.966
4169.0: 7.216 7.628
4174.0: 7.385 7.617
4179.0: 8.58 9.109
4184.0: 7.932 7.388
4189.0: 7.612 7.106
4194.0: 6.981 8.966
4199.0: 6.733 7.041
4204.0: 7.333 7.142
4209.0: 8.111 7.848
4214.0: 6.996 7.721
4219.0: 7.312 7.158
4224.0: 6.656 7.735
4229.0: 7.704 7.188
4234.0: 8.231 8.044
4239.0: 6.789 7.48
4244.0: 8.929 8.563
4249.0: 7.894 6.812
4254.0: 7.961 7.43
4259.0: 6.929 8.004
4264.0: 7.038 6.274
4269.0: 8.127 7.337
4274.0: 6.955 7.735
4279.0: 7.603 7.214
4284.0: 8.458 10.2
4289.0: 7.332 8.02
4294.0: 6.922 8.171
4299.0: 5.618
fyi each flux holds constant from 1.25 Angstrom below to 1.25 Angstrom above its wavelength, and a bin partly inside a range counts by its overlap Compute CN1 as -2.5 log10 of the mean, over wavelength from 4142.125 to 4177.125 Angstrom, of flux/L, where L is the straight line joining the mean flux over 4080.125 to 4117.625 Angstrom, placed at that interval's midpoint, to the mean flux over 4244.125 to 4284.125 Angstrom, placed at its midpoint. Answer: 0.21 mag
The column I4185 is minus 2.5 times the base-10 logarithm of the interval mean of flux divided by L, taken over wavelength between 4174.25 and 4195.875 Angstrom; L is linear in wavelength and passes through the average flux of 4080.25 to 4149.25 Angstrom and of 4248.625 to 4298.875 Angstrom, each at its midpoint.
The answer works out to 0.12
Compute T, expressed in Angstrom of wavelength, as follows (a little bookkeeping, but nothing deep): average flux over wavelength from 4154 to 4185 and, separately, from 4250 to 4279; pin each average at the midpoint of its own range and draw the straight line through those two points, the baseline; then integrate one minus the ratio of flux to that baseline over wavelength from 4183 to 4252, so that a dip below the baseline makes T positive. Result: 0.7 Angstrom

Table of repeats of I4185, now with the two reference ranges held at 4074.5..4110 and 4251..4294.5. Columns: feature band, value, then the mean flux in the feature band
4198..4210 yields 0.20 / 7.27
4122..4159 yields 0.19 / 8.19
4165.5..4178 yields 0.19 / 7.75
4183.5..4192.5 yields 0.20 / 7.49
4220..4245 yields 0.09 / 7.58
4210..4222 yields 0.15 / 7.44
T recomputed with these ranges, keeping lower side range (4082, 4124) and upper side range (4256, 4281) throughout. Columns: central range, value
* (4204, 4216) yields 1.4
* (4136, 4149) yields 2.7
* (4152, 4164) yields 2.1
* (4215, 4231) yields 1.7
